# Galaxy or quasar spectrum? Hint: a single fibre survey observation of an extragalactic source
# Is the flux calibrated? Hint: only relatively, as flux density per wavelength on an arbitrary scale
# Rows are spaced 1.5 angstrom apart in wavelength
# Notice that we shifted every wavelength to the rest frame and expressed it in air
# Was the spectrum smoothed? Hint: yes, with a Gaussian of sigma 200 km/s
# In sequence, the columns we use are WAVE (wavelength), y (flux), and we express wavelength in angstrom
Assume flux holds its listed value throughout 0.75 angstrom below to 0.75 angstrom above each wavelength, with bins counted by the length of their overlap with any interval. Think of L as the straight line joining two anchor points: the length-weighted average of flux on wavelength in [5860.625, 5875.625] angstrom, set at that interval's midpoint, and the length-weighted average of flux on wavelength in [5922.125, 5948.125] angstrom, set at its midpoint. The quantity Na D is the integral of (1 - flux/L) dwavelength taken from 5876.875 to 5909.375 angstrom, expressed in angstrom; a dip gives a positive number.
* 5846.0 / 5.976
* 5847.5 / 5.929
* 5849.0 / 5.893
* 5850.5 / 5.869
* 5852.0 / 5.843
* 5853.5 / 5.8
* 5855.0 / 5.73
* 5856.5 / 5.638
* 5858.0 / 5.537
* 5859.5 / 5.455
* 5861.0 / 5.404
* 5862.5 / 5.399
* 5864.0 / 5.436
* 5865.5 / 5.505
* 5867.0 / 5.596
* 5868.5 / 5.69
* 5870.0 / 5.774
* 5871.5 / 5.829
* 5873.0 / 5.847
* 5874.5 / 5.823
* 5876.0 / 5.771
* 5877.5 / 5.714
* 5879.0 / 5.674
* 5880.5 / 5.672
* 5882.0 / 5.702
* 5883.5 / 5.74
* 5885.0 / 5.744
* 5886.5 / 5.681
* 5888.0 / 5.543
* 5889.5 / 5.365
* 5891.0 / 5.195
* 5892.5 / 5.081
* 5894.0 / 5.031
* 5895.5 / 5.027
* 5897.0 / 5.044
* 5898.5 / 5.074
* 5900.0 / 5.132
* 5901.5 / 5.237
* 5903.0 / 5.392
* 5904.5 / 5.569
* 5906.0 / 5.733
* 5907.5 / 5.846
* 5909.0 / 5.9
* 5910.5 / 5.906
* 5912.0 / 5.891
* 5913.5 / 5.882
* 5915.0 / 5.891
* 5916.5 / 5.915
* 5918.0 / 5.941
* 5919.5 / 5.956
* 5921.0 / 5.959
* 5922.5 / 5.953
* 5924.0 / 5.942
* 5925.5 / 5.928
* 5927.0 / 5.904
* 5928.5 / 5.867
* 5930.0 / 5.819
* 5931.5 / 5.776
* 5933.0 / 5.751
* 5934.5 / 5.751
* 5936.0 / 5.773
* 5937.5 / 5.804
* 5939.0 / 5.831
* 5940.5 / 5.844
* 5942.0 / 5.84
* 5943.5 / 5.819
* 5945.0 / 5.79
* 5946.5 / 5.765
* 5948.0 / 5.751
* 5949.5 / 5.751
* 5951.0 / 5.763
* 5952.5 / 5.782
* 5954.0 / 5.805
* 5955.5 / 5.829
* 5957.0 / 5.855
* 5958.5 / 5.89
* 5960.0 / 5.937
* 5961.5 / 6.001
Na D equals 1.5 angstrom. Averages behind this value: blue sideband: 5.64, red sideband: 5.83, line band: 5.45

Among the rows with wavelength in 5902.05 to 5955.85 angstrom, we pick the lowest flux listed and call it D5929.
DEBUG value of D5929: 5.392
